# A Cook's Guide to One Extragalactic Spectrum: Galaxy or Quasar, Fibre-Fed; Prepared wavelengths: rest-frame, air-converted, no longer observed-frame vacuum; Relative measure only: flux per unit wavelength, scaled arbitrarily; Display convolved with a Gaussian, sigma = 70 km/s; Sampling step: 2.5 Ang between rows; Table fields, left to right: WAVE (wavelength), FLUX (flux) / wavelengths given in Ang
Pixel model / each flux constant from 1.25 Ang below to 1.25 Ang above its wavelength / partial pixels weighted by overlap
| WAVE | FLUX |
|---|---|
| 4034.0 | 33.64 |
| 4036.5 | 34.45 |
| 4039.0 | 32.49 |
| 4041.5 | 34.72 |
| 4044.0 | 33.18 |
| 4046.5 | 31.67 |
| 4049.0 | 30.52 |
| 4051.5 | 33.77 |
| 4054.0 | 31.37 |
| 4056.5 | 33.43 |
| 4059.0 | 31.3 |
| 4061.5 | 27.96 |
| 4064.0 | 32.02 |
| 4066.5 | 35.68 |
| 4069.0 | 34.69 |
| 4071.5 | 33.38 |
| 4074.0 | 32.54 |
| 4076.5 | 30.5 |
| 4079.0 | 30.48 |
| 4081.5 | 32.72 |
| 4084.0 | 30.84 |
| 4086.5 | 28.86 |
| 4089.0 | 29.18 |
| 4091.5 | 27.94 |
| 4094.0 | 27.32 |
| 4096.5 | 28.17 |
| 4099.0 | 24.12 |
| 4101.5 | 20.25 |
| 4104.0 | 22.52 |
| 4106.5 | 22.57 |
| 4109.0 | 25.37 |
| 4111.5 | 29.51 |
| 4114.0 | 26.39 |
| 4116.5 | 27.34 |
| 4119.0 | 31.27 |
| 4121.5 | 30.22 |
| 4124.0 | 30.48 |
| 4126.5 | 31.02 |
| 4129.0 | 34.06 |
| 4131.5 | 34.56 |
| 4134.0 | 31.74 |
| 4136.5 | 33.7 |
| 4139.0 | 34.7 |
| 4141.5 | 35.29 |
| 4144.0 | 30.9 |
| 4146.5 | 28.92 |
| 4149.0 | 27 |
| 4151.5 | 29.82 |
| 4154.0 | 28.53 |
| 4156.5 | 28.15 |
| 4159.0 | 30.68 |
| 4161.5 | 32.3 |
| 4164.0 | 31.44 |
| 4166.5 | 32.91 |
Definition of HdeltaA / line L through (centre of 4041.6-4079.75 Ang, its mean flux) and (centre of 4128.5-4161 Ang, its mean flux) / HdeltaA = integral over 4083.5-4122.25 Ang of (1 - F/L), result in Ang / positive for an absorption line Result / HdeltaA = 6.0 Ang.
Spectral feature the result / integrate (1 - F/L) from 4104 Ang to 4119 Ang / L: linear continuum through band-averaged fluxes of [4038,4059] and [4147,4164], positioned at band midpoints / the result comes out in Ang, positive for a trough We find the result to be 2.16 Ang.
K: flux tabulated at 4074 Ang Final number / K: 32.54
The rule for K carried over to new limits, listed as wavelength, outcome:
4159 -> 30.68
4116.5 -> 27.34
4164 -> 31.44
